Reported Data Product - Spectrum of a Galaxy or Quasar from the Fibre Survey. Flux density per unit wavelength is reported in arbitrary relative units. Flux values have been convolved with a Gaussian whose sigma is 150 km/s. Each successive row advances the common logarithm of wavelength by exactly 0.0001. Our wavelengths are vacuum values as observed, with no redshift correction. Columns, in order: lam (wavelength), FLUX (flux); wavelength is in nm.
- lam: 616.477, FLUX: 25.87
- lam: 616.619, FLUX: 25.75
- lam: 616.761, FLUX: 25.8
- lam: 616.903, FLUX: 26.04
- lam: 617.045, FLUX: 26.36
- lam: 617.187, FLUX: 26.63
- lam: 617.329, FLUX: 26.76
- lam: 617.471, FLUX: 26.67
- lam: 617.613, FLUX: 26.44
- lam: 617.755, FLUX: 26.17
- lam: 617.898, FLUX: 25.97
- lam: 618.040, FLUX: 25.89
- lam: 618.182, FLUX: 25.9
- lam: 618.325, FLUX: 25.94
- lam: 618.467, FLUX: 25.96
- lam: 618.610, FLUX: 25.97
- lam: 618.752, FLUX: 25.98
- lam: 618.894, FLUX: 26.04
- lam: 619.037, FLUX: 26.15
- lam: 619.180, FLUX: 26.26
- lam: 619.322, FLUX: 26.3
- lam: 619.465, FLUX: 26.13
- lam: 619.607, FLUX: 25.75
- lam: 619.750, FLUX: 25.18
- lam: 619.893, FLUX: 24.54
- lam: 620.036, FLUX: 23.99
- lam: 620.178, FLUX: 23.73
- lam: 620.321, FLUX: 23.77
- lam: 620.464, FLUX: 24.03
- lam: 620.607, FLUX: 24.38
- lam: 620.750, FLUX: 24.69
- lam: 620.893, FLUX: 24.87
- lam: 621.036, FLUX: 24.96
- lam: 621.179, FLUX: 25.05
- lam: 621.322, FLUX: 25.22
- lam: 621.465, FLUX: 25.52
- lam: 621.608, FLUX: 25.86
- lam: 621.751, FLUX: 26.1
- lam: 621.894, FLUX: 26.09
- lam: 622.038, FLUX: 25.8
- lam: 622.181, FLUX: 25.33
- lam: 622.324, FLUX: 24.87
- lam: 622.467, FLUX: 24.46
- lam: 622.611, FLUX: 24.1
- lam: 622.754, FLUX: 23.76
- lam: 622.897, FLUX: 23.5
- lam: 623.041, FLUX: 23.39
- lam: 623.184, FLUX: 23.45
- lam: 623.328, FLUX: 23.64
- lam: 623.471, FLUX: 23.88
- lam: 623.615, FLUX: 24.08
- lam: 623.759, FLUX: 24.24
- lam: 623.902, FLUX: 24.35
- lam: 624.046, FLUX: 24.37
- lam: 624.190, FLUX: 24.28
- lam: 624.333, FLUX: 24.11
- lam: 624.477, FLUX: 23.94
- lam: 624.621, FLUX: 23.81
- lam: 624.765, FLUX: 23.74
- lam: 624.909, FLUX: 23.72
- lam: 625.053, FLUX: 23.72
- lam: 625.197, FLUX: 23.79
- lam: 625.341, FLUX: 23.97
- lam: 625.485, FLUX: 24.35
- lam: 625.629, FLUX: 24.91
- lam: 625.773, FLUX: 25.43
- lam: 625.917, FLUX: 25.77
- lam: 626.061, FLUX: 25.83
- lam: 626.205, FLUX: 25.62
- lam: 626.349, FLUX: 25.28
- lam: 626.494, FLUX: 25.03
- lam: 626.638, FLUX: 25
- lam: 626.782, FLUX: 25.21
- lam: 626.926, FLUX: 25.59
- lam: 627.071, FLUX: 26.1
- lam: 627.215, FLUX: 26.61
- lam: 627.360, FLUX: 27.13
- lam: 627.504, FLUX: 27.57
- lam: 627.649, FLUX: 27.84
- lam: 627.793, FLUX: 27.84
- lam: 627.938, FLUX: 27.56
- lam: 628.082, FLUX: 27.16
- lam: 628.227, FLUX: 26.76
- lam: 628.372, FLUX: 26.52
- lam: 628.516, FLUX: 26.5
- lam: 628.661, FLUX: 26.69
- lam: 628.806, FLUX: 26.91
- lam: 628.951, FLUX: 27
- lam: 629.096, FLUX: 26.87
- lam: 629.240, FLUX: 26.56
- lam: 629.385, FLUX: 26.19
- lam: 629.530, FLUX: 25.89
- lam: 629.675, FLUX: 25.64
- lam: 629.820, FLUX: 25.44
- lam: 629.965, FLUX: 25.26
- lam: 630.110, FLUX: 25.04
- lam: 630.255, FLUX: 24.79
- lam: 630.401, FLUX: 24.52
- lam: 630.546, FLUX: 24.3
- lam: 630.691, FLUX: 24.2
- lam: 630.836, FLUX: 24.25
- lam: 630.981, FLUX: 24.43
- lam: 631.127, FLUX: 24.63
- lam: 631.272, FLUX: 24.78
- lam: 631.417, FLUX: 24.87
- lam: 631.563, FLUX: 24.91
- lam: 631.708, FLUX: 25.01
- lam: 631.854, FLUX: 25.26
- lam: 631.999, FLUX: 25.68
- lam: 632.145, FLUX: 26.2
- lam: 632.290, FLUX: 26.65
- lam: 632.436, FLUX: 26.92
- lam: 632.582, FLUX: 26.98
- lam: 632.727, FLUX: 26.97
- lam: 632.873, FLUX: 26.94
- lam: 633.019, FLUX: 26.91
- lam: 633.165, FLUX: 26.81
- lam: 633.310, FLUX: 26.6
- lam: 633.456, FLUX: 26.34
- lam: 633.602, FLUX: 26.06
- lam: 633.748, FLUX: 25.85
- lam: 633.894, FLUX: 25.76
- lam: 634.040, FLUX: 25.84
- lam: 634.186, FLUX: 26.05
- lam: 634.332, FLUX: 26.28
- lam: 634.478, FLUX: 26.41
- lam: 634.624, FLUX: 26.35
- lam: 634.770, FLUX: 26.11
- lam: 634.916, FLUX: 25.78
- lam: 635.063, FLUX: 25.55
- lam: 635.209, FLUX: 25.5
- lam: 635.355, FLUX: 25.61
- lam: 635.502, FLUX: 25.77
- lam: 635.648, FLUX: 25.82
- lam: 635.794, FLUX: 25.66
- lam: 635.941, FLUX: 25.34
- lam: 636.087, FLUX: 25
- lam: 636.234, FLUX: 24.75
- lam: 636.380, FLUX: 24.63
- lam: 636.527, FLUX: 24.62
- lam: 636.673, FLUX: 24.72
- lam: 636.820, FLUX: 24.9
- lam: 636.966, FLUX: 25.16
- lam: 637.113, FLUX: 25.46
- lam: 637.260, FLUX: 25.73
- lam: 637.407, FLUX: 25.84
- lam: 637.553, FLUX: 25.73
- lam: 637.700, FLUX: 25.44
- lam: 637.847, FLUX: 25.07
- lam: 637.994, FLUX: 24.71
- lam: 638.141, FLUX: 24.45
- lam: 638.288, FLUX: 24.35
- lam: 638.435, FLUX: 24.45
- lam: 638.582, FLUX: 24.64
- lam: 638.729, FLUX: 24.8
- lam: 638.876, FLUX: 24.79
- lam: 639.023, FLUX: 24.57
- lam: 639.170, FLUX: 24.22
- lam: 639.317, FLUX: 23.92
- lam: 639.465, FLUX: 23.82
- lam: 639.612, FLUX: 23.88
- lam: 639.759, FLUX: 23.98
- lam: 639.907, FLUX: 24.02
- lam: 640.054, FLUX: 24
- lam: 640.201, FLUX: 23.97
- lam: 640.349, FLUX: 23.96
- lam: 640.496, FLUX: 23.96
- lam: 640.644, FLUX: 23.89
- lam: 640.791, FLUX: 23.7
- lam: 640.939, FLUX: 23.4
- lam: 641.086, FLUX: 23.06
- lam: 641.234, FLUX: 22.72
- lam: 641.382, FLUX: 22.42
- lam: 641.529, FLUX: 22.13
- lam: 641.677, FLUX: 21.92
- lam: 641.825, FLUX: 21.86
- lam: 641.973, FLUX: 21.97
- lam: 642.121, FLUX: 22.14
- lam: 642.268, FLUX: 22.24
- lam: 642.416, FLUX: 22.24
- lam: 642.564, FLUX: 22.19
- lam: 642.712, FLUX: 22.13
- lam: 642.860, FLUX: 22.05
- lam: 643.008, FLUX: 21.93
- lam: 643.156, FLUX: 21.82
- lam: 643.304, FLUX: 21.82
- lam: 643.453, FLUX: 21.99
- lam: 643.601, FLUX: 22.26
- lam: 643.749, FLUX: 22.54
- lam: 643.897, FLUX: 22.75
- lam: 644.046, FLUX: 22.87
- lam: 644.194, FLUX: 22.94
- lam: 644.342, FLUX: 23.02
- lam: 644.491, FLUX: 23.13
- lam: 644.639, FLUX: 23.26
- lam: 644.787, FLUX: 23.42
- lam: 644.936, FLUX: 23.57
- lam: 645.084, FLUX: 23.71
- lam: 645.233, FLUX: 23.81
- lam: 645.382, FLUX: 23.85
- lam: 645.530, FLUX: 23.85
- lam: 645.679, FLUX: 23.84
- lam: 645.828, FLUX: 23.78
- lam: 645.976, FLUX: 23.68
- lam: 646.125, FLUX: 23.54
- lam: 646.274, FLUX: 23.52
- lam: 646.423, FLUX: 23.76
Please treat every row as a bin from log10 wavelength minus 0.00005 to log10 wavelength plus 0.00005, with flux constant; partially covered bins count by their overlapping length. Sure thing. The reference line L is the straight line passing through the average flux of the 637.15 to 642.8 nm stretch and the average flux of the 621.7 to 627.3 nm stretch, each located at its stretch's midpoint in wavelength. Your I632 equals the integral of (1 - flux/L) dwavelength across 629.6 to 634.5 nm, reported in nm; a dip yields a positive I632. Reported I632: -0.29 nm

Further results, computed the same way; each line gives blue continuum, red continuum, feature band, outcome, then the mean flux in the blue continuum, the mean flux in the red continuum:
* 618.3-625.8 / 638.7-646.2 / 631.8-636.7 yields -0.44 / 24.7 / 23.2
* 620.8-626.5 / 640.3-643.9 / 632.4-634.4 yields -0.25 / 24.6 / 22.5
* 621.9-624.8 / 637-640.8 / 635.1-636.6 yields -0.05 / 24.2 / 24.5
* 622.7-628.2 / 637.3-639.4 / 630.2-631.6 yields 0.02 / 25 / 24.8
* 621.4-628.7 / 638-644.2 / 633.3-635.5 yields -0.18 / 25.2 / 23.2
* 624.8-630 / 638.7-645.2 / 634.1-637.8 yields -0.20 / 25.9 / 23.1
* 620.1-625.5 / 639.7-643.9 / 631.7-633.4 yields -0.21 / 24.4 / 22.7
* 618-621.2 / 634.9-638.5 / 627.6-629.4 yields -0.12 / 25.3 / 25.2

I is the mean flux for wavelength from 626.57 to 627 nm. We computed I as 25.3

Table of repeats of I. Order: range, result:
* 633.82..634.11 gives 25.8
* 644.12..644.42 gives 23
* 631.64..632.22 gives 25.6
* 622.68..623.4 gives 23.6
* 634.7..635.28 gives 25.7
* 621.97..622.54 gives 25.1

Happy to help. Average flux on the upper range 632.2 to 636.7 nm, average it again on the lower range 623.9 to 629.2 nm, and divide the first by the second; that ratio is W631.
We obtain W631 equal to 1.01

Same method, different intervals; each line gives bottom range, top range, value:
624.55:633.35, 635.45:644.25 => 0.92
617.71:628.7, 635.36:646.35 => 0.94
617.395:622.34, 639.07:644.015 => 0.90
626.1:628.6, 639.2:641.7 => 0.89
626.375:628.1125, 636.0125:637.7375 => 0.95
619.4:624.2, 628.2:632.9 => 1.04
